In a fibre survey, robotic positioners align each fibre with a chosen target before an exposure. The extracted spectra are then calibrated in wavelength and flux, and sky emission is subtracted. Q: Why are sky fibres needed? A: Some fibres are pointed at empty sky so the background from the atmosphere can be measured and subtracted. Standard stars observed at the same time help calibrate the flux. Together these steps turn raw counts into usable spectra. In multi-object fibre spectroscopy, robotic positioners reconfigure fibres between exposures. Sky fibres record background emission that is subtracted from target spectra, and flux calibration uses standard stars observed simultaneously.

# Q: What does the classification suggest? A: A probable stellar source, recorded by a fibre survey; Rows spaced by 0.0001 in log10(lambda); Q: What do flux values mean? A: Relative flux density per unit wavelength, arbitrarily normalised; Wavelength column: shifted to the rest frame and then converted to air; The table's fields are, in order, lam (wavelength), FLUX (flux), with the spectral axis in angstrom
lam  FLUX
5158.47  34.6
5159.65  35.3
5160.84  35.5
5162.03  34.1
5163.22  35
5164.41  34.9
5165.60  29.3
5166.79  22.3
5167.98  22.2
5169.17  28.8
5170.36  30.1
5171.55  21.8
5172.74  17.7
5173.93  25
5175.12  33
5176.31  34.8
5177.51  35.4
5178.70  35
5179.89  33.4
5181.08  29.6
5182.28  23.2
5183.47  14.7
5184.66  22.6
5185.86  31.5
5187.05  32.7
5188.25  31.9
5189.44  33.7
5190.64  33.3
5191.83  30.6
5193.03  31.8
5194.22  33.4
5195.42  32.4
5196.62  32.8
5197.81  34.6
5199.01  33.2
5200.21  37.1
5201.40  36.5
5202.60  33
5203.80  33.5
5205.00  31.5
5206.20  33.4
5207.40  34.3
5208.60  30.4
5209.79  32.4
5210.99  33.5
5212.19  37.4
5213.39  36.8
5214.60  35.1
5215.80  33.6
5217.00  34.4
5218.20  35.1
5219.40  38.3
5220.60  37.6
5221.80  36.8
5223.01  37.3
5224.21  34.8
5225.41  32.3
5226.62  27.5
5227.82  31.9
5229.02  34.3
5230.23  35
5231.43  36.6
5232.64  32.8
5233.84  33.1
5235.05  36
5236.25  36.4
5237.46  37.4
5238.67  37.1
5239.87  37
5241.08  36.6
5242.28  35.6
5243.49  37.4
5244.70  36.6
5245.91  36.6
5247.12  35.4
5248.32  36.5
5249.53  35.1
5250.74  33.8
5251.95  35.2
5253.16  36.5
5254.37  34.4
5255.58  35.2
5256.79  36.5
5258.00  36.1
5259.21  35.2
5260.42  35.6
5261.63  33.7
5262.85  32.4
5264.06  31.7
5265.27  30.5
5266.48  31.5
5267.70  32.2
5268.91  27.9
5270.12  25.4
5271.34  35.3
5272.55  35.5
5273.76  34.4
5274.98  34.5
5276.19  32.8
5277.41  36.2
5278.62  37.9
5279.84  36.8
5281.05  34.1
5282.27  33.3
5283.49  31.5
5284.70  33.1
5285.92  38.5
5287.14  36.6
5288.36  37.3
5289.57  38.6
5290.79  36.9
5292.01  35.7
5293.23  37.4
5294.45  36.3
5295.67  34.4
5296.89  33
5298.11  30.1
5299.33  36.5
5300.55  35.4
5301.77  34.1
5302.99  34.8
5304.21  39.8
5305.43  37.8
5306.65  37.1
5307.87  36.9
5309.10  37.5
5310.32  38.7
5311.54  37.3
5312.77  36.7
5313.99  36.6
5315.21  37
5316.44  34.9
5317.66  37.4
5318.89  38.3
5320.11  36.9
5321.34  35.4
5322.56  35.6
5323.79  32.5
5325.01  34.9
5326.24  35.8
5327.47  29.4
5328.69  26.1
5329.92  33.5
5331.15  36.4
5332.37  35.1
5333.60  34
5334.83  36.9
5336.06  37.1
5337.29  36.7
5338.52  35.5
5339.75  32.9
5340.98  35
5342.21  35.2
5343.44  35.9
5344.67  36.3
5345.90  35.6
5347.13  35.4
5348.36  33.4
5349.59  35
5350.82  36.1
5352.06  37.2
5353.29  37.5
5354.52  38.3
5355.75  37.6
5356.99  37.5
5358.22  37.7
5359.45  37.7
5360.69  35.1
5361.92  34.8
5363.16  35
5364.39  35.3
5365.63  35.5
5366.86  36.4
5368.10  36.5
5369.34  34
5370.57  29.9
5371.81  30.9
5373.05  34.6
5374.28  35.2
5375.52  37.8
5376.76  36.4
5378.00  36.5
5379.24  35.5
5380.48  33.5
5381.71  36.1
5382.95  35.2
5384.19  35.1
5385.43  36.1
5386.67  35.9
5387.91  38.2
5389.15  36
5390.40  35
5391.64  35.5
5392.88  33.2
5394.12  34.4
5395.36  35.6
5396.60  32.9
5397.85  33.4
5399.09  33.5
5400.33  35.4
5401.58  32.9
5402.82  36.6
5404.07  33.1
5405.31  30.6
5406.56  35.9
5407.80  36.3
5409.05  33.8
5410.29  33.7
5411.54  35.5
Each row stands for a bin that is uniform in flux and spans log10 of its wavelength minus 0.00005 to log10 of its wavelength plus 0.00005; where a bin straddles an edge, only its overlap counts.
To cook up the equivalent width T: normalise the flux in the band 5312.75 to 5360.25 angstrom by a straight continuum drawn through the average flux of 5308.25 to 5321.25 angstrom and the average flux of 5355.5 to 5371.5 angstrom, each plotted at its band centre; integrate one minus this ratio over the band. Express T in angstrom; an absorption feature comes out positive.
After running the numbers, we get 1.0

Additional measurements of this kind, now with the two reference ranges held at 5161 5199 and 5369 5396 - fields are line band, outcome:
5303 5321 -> -2.2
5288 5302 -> -1.1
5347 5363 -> -1.0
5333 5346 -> -0.6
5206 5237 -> -3.6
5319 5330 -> 0.0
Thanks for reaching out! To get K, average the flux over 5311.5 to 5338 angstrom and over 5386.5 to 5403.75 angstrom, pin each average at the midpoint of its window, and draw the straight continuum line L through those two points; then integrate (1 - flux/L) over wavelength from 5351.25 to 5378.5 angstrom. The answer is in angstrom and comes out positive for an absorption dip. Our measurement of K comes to -0.6 angstrom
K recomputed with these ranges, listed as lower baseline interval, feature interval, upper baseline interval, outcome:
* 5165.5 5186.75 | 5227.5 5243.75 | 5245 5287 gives -1.9 angstrom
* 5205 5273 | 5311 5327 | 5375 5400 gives -0.5 angstrom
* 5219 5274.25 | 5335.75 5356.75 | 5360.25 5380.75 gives -0.7 angstrom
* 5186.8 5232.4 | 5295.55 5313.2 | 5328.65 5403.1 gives -0.6 angstrom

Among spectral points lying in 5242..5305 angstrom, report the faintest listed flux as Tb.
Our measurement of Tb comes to 25.4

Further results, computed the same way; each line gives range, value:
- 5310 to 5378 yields 26.1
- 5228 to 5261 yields 32.8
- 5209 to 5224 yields 32.4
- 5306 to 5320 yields 34.9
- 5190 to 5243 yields 27.5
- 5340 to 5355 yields 33.4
